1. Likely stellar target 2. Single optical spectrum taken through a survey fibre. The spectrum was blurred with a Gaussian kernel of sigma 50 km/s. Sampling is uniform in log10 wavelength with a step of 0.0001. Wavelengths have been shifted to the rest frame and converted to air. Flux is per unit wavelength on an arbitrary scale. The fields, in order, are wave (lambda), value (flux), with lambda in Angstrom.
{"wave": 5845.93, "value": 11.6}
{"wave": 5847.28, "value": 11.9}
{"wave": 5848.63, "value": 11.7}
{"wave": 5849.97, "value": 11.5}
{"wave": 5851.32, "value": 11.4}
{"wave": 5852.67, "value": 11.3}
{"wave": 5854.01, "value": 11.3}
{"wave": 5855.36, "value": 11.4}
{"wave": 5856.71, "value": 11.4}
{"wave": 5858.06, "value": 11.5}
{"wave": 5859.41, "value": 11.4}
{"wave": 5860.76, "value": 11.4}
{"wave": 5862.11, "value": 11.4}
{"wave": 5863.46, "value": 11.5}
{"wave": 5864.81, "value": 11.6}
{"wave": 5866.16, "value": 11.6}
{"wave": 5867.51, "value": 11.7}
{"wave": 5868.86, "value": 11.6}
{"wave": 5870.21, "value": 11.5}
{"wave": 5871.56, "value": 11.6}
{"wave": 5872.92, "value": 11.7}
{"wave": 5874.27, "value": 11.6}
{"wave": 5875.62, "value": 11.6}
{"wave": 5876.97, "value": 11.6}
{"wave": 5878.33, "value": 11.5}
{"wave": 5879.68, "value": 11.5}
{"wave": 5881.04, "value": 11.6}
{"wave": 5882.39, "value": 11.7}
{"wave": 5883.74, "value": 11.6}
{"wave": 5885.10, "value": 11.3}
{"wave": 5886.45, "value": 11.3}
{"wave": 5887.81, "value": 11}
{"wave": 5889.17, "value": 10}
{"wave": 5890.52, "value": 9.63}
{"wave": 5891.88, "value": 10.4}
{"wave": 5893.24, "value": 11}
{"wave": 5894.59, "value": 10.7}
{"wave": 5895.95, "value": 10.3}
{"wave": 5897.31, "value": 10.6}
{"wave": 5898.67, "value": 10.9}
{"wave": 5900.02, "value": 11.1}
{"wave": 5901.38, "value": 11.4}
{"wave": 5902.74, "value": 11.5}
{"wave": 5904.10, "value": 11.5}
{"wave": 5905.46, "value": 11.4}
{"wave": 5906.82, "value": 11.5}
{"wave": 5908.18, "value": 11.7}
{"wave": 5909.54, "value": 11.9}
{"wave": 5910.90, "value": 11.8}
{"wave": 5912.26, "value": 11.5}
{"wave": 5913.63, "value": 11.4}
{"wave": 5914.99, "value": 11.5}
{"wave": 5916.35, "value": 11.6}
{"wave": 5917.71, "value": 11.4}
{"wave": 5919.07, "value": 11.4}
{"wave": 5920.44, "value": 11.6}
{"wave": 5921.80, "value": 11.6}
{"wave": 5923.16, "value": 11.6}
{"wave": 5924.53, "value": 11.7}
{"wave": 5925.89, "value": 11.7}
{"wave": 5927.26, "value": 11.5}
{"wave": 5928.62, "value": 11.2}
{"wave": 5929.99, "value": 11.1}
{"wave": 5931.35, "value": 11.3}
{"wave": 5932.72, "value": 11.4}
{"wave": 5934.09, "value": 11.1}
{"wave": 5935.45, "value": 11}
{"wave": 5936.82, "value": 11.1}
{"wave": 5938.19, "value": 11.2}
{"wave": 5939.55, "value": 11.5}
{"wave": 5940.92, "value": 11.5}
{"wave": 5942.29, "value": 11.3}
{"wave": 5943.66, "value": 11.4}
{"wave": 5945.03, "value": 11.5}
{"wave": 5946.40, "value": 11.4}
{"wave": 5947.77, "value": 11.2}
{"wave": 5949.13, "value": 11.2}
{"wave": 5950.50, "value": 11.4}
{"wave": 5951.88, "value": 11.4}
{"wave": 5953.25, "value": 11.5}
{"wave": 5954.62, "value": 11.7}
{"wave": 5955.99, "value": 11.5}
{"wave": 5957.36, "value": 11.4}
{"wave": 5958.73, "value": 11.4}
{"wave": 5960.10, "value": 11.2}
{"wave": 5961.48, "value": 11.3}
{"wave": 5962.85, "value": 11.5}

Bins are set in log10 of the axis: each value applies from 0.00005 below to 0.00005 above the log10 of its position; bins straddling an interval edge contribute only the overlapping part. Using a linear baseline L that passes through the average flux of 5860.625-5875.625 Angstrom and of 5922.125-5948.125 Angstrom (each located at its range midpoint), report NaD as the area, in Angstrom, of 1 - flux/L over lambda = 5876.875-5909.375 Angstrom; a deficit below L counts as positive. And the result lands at 1.1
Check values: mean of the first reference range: 11.6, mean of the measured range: 11.1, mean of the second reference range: 11.4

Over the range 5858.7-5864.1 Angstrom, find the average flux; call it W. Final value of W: 11.4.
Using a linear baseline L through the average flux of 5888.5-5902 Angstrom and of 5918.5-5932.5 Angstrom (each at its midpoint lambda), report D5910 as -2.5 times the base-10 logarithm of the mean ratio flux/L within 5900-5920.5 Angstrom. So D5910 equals -0.05 mag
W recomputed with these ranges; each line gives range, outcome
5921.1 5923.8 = 11.6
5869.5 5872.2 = 11.6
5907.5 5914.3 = 11.7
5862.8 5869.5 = 11.6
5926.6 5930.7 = 11.3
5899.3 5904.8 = 11.4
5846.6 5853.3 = 11.6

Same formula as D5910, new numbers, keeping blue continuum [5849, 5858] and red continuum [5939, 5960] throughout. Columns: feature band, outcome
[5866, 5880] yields -0.02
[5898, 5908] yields 0.01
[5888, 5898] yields 0.10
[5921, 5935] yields 0.00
